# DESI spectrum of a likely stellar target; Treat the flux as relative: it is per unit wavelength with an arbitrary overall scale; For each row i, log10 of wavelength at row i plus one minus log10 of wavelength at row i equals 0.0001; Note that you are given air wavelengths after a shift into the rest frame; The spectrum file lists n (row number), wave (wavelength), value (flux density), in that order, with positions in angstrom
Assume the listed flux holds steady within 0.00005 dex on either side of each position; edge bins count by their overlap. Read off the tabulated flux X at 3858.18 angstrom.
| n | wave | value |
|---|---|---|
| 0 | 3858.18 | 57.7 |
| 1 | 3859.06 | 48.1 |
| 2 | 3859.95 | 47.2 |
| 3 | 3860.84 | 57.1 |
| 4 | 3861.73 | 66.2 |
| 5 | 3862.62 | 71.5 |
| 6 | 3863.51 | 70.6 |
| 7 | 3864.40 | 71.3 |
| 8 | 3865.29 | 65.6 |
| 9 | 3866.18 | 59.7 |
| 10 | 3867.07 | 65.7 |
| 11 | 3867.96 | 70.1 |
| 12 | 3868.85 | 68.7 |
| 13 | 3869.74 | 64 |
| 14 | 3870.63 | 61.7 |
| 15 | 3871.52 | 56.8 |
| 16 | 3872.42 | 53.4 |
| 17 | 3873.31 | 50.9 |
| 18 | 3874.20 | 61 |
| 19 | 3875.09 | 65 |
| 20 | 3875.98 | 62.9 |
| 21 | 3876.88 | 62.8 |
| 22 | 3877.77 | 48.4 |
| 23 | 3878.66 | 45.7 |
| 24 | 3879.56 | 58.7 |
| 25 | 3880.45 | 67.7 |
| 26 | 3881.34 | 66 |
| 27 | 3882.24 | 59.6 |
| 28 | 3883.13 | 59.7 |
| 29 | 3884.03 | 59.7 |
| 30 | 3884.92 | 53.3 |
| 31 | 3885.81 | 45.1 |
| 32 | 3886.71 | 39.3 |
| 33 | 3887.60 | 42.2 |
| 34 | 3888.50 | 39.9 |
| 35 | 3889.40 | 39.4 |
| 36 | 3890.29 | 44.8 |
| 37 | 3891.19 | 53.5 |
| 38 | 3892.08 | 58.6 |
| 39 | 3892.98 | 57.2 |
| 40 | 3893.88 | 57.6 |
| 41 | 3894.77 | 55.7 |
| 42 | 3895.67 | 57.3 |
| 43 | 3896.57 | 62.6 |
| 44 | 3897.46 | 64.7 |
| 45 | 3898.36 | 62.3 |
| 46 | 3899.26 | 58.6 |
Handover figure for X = 57.7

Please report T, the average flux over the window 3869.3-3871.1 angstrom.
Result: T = 62.8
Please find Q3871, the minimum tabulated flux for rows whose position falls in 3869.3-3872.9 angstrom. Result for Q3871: 53.4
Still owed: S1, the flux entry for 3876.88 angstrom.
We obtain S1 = 62.8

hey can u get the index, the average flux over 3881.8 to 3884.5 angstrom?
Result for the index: 59.7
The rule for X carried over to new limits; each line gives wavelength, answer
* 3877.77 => 48.4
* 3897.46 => 64.7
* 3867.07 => 65.7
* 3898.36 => 62.3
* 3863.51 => 70.6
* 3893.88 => 57.6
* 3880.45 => 67.7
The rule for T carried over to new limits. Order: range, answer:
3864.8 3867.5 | 63.8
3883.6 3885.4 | 56.5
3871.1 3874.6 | 55.4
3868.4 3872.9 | 60.8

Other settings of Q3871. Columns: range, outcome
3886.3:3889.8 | 39.3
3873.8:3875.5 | 61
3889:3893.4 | 39.4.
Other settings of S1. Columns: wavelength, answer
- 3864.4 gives 71.3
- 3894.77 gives 55.7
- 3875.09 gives 65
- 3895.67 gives 57.3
